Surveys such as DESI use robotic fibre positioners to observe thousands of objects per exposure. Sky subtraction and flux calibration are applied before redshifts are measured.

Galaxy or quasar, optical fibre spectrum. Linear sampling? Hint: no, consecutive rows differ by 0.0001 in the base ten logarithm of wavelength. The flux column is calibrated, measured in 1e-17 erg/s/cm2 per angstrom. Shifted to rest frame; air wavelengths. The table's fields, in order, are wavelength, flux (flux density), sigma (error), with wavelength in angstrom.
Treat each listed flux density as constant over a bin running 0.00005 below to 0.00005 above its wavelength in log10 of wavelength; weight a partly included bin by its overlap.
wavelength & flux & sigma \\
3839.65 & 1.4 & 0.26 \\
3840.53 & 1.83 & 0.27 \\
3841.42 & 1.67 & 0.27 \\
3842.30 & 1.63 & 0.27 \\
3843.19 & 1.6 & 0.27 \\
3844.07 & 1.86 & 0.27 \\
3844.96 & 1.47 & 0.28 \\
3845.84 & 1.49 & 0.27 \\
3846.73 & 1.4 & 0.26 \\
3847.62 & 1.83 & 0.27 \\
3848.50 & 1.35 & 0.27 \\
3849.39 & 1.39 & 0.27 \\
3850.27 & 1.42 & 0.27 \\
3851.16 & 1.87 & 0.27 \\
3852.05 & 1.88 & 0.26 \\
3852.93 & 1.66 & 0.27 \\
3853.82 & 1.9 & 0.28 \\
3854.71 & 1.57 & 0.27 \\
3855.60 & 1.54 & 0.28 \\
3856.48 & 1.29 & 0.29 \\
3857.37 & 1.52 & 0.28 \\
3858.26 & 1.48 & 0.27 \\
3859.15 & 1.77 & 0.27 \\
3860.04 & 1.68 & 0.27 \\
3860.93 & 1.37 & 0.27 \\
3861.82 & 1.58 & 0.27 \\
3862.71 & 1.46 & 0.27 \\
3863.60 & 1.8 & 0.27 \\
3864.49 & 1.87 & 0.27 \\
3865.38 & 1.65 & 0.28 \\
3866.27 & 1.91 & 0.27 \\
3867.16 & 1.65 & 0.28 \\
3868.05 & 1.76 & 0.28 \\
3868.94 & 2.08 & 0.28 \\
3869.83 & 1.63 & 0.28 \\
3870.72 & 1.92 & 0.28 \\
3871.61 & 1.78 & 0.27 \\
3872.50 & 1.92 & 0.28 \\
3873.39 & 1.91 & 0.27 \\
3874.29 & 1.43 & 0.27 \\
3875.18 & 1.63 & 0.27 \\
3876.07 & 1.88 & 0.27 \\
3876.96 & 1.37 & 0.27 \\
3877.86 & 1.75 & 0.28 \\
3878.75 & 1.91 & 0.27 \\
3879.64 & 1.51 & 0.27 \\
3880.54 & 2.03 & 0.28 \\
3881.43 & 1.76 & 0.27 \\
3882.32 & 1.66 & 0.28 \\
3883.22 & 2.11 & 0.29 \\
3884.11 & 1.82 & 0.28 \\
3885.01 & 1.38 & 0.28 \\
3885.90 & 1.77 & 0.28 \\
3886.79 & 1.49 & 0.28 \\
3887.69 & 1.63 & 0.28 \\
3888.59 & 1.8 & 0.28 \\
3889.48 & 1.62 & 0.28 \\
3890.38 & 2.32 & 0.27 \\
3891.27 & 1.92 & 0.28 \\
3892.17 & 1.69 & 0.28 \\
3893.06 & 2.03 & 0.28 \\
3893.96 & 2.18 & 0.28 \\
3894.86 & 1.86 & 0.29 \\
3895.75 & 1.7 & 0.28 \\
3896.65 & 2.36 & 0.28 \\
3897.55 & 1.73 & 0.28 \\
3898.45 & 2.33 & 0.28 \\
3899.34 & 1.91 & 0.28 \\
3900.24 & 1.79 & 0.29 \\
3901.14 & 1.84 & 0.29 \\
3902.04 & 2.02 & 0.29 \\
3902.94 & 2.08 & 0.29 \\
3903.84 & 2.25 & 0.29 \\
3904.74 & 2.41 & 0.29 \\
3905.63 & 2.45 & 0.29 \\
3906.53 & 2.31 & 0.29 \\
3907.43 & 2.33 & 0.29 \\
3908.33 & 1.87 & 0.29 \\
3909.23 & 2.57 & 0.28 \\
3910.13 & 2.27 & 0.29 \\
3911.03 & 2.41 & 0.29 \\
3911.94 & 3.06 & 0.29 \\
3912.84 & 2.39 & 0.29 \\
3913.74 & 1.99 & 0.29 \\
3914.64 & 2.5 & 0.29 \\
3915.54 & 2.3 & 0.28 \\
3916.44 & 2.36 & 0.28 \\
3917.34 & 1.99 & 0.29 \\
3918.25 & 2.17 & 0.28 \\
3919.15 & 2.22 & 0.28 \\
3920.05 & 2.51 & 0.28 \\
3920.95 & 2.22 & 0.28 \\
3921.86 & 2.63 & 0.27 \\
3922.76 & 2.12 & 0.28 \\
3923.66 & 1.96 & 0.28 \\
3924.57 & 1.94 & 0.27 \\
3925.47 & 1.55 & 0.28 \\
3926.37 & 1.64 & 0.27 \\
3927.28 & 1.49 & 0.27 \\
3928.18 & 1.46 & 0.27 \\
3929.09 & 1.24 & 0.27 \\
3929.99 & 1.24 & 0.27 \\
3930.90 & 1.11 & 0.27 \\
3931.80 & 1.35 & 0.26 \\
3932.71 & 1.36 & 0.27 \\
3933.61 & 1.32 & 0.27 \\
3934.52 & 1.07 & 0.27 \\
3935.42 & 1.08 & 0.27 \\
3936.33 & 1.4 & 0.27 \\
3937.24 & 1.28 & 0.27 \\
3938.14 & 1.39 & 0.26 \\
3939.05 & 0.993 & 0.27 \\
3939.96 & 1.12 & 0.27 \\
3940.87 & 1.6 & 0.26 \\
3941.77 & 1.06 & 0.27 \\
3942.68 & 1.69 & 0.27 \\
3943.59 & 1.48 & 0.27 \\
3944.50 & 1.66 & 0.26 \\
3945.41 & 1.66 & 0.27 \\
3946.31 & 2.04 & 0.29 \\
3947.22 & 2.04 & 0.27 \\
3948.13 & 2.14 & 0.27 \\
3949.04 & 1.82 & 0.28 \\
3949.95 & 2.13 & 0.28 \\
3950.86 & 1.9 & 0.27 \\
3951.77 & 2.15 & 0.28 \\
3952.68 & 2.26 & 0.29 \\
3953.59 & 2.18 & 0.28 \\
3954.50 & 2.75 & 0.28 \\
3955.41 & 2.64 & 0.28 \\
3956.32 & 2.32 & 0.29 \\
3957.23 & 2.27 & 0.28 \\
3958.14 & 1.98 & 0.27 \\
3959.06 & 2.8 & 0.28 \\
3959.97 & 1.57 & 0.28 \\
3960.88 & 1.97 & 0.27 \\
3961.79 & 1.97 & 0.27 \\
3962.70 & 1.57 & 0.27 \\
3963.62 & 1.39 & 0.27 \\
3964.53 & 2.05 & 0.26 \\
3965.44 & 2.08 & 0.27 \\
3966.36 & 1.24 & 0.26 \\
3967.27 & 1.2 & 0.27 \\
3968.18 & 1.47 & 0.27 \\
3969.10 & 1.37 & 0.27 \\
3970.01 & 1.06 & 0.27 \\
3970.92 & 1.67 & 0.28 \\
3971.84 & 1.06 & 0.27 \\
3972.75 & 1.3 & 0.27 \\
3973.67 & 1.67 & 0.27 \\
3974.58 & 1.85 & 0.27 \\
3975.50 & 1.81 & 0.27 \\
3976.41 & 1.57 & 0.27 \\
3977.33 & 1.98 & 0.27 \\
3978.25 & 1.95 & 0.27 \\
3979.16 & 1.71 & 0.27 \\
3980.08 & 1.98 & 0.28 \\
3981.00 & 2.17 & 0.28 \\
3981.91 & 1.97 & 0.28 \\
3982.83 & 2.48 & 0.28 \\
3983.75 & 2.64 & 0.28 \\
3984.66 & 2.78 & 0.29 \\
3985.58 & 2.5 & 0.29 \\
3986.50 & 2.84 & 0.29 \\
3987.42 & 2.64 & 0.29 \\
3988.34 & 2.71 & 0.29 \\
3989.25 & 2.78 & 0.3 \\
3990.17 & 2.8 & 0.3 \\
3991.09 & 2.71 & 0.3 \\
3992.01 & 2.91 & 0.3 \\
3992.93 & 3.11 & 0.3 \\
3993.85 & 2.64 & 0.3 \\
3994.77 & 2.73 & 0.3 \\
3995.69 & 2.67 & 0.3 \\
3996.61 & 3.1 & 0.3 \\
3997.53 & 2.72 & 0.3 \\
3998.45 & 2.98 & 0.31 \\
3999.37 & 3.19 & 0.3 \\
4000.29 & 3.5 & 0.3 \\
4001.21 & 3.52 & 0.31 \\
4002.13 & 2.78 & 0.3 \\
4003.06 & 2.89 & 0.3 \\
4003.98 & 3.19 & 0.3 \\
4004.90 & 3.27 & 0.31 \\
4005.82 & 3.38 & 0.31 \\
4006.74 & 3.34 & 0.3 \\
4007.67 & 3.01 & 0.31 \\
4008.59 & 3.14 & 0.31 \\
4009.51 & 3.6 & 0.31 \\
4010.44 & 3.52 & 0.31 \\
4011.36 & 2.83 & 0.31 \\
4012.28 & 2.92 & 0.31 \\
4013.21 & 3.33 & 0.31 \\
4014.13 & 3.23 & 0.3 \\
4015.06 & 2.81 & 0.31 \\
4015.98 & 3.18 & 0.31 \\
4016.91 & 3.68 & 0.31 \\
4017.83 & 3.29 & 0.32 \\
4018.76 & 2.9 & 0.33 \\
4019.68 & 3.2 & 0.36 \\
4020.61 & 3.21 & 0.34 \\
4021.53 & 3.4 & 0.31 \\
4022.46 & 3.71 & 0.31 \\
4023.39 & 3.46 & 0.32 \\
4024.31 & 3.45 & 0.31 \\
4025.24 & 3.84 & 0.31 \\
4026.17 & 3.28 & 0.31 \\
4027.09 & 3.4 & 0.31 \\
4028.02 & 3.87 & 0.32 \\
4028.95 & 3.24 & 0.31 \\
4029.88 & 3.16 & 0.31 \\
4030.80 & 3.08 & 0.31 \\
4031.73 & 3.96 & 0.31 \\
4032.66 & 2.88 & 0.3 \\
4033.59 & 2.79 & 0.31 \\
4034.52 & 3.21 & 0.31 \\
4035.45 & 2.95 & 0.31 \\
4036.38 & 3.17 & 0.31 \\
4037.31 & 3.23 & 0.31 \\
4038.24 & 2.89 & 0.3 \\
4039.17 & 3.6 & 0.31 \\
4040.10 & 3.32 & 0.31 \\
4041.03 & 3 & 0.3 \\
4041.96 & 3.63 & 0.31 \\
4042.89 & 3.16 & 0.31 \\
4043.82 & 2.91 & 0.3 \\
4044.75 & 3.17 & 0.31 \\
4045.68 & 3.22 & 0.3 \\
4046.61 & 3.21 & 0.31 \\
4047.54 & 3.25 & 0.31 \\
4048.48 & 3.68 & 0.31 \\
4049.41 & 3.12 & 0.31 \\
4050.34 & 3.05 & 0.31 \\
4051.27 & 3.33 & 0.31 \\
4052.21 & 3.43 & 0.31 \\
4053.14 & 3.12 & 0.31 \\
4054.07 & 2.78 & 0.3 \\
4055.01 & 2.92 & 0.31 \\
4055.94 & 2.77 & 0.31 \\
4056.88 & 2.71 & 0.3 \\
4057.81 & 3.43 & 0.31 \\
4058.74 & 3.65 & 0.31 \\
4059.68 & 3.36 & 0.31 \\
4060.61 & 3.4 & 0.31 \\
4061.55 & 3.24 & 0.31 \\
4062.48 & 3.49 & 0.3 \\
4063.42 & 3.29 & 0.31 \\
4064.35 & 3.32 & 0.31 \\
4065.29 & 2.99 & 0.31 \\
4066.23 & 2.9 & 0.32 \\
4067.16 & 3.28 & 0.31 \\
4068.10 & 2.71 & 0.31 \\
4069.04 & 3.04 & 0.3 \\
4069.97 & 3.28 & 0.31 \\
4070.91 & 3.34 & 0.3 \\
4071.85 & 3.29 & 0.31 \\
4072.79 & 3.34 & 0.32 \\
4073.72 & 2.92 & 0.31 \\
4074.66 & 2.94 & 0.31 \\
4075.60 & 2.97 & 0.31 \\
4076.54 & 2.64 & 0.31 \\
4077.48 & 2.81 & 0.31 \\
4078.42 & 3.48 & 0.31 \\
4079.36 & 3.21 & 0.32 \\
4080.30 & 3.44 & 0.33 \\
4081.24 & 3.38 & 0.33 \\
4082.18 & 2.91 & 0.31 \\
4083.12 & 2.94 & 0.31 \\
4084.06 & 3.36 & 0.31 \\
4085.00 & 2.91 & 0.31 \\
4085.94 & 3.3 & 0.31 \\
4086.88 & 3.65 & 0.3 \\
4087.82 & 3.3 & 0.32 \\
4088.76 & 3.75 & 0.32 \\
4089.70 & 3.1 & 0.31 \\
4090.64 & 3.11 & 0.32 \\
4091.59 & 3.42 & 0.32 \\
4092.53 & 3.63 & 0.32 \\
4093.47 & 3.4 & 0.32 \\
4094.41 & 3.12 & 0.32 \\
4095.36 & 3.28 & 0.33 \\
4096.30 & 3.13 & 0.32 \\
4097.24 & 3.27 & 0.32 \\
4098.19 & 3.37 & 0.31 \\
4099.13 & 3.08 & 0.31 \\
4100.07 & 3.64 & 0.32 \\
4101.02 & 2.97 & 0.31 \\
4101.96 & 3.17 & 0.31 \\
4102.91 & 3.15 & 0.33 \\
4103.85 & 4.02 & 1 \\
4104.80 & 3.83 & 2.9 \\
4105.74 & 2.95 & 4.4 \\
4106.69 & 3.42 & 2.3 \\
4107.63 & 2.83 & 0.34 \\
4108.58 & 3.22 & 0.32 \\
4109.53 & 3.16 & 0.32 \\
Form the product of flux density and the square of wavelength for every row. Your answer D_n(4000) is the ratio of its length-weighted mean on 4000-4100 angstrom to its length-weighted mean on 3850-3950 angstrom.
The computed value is 1.92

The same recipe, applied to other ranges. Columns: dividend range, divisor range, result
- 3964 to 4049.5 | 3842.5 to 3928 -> 1.60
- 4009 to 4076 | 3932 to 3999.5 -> 1.68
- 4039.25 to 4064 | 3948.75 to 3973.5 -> 1.82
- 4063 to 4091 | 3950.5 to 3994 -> 1.59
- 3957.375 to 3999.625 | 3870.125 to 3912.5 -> 1.15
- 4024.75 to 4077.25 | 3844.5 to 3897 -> 2.04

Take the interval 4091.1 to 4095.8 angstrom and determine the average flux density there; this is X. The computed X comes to 3.36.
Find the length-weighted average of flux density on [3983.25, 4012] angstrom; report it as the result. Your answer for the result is 2.98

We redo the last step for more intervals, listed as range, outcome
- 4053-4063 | 3.17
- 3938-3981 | 1.78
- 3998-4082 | 3.21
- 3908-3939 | 1.85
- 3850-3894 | 1.73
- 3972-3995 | 2.31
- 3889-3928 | 2.12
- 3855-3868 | 1.62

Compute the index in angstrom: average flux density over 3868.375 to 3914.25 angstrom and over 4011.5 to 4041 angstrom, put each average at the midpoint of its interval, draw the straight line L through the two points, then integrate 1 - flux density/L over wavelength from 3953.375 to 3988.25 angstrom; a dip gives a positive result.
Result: 9.8 angstrom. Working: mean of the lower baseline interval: 1.96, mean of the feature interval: 1.97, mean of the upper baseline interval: 3.27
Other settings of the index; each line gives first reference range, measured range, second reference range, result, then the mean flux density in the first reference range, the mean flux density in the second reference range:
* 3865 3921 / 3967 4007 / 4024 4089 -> 4.22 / 1.99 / 3.21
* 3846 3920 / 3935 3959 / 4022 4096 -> 5.60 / 1.88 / 3.23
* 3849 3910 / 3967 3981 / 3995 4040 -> 5.96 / 1.82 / 3.23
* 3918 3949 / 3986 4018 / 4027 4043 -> -3.89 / 1.62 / 3.25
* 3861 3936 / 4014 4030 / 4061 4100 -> -3.31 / 1.88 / 3.21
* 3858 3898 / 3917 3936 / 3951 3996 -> 2.42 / 1.77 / 2.12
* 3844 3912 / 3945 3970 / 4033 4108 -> 4.65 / 1.82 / 3.21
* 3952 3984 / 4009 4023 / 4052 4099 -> -4.47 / 1.88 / 3.19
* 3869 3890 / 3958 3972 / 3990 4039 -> 5.21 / 1.73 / 3.18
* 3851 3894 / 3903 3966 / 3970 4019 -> 7.95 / 1.73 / 2.68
